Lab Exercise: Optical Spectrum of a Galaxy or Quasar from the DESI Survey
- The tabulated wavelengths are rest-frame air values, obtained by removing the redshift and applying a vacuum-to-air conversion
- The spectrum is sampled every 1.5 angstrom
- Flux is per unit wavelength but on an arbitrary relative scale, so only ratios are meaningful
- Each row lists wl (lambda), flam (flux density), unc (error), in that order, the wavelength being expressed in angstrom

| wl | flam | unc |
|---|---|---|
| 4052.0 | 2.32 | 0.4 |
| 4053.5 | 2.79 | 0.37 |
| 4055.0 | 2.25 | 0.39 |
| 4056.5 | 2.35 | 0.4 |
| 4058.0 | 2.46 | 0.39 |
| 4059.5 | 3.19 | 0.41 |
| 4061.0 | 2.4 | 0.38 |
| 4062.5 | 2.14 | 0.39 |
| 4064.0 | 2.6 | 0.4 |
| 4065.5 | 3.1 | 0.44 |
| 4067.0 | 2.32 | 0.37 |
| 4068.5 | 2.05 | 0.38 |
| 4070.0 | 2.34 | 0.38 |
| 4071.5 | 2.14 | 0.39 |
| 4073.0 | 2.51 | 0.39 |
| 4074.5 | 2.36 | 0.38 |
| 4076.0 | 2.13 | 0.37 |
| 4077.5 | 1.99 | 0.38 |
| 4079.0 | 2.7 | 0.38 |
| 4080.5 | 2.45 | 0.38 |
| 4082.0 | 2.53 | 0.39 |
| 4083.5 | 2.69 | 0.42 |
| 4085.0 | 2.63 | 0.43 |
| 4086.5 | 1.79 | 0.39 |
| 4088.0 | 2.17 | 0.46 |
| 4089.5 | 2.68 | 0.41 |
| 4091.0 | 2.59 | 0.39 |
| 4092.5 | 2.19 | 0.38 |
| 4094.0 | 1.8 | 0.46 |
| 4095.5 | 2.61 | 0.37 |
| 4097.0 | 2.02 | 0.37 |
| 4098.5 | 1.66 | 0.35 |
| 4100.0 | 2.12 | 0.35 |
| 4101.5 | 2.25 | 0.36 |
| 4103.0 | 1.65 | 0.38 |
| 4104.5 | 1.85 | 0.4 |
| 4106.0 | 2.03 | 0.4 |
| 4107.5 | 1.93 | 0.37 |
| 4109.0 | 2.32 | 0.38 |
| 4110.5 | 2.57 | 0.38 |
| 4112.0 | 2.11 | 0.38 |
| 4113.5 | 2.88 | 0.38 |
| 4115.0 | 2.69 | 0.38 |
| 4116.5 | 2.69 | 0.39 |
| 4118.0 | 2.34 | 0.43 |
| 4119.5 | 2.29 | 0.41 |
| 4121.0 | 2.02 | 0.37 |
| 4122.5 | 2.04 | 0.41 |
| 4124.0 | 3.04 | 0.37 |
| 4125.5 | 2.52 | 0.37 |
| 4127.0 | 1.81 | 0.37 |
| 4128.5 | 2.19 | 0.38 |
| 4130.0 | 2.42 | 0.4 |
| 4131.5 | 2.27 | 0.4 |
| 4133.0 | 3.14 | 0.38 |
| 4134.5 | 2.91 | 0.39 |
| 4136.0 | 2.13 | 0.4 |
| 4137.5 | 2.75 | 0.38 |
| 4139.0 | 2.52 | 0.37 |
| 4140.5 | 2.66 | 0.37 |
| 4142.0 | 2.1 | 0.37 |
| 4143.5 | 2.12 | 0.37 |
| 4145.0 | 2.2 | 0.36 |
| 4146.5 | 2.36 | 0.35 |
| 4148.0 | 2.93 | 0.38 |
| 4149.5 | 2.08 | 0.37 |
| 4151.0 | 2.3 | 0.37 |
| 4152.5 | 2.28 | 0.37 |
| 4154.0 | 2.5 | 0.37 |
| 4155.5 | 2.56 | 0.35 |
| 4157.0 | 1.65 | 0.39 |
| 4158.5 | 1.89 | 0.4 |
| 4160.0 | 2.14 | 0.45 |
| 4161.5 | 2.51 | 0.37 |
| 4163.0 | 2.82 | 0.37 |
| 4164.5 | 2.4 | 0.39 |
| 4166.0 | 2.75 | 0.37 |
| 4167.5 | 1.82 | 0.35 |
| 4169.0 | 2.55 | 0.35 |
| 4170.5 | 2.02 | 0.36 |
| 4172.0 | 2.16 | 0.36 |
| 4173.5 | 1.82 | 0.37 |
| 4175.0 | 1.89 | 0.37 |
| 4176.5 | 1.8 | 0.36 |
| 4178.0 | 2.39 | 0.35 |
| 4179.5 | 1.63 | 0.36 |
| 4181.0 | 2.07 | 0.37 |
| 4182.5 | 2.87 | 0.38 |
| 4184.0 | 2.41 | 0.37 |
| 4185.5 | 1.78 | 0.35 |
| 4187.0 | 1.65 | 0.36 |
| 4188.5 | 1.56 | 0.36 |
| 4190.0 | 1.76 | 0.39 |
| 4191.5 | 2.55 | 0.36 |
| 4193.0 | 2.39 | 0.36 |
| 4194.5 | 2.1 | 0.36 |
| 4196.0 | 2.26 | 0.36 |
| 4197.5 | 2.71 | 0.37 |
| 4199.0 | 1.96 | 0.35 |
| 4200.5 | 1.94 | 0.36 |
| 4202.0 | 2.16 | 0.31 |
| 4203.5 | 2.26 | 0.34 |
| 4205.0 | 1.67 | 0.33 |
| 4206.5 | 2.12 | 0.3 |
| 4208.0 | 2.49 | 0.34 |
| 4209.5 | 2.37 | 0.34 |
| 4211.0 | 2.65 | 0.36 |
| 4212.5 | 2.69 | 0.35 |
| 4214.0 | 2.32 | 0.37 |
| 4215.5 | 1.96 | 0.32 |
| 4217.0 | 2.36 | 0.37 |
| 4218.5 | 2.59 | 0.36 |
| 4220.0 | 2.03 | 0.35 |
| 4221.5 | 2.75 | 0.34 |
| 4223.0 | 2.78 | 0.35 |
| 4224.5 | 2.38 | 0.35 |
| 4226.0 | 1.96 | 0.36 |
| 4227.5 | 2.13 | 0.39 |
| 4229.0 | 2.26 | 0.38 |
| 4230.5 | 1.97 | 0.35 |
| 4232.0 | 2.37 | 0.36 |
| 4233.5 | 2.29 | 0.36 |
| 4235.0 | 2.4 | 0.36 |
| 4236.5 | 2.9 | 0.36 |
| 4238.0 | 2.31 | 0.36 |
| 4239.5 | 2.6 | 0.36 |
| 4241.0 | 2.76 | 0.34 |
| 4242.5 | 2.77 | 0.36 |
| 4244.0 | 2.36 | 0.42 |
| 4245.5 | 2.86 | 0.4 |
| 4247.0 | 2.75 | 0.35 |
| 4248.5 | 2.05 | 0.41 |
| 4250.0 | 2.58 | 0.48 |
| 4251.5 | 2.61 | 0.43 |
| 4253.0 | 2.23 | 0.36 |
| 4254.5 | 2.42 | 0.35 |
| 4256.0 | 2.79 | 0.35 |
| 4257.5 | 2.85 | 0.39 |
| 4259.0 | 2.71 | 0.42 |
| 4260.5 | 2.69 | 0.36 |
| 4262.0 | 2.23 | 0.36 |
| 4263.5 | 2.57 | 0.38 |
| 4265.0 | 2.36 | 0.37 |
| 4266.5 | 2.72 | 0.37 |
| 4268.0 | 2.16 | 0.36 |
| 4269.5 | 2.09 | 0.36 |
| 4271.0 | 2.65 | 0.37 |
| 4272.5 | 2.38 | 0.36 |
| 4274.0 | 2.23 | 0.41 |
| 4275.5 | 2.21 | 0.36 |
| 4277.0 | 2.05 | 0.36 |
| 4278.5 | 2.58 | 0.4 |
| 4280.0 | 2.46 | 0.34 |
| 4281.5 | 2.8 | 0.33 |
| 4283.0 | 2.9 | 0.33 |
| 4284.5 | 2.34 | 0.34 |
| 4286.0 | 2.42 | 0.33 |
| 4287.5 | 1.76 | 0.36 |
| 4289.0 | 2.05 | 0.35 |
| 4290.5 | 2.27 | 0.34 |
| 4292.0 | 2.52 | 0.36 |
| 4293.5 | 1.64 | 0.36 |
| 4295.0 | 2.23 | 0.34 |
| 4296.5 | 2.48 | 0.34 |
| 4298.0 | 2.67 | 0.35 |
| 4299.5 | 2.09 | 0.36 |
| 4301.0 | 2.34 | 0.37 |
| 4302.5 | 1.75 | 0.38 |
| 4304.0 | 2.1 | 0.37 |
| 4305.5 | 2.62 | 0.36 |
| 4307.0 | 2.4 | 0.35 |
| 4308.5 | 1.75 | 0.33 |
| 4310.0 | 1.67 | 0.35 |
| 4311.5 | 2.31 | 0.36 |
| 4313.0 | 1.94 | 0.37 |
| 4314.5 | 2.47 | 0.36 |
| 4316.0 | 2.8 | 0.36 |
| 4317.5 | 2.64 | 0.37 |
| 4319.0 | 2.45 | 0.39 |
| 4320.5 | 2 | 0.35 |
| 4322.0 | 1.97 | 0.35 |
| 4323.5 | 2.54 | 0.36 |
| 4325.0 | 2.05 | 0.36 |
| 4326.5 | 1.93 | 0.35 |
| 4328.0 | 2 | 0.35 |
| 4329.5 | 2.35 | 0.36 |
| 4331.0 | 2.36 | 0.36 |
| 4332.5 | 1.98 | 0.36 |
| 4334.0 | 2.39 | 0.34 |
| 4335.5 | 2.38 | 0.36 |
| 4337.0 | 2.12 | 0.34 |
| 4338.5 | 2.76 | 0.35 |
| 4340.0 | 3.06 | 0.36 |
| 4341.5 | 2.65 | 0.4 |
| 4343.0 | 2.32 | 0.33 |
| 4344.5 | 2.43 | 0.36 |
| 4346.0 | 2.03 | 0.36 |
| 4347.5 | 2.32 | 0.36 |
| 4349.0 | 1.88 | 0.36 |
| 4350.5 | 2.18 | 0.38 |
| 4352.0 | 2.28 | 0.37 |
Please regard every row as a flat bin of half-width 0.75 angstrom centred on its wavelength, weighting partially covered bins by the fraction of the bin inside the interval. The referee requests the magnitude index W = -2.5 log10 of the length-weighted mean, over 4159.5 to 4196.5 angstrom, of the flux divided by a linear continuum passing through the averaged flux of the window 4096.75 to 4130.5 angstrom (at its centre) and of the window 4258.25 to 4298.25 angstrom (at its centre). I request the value 0.06 mag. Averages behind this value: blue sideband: 2.24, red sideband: 2.37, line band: 2.16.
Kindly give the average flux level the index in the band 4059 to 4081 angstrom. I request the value 2.42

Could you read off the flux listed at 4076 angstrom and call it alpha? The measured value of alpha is 2.13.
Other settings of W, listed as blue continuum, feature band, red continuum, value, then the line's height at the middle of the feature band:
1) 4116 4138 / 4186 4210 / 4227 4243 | 0.15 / 2.43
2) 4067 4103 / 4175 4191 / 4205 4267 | 0.19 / 2.39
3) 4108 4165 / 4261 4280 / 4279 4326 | -0.03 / 2.3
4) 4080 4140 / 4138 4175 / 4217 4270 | 0.04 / 2.38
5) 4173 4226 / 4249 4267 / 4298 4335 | -0.16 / 2.21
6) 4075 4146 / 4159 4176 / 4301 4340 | 0.03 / 2.3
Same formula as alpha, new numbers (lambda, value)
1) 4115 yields 2.69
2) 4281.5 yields 2.8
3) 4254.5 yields 2.42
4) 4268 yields 2.16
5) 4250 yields 2.58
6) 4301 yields 2.34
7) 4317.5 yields 2.64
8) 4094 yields 1.8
